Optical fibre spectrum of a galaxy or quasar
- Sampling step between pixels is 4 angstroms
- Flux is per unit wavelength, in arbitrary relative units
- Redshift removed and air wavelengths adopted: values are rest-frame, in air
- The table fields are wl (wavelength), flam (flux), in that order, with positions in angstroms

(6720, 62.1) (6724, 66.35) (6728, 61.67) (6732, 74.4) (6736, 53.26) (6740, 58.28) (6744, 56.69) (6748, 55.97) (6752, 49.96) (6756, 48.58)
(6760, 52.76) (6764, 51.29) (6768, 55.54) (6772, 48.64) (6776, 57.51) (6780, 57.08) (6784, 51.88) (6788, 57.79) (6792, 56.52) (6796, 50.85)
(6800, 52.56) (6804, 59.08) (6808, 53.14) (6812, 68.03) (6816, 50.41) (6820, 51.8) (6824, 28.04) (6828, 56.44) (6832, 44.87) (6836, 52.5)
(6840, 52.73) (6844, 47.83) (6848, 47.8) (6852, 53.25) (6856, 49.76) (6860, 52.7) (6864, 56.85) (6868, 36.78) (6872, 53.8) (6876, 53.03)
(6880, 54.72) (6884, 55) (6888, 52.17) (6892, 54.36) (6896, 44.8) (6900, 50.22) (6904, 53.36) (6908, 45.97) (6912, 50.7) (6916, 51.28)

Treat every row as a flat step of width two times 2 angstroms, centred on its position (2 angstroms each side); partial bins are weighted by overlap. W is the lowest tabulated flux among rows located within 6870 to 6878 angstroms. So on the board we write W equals 53.03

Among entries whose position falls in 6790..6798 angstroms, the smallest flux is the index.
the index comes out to 50.85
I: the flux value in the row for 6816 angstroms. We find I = 50.41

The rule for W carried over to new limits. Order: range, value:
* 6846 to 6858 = 47.8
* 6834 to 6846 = 47.83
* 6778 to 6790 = 51.88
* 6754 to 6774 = 48.58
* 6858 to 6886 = 36.78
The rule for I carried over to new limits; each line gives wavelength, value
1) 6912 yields 50.7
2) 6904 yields 53.36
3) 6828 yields 56.44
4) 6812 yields 68.03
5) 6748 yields 55.97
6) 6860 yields 52.7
